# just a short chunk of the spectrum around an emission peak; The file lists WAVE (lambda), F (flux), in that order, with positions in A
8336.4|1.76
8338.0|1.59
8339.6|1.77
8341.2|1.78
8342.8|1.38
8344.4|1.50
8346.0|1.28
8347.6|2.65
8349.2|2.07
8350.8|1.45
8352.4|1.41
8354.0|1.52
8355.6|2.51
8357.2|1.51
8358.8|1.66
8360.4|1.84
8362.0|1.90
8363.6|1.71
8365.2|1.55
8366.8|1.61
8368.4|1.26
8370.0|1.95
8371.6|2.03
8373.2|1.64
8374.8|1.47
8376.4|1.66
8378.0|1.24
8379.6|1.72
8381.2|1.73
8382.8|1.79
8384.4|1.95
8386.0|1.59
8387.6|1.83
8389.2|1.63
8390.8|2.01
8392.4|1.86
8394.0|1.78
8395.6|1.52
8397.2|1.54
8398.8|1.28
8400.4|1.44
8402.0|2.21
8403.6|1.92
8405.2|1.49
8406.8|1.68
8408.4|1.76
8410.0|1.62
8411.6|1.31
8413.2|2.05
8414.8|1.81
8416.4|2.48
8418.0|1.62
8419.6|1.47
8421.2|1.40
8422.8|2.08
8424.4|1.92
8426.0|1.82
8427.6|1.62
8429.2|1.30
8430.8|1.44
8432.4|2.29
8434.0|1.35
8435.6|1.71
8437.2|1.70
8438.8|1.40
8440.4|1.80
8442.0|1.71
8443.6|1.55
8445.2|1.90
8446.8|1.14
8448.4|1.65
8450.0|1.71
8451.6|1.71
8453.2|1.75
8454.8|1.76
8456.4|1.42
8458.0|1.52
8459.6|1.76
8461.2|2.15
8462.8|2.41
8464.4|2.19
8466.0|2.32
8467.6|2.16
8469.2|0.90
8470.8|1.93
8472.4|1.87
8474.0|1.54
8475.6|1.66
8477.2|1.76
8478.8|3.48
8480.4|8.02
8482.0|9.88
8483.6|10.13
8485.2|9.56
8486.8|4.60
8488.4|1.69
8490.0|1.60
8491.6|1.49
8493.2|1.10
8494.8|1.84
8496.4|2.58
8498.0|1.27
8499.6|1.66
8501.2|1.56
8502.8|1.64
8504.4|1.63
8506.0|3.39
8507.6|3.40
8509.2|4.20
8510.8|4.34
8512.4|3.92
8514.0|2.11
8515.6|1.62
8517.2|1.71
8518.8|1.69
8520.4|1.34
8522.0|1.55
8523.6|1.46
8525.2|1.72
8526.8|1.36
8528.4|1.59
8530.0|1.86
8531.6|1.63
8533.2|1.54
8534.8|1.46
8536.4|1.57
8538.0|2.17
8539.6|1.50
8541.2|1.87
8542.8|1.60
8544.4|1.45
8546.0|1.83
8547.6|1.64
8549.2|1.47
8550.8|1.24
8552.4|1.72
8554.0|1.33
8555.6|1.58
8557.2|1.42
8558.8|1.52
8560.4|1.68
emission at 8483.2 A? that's Halpha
